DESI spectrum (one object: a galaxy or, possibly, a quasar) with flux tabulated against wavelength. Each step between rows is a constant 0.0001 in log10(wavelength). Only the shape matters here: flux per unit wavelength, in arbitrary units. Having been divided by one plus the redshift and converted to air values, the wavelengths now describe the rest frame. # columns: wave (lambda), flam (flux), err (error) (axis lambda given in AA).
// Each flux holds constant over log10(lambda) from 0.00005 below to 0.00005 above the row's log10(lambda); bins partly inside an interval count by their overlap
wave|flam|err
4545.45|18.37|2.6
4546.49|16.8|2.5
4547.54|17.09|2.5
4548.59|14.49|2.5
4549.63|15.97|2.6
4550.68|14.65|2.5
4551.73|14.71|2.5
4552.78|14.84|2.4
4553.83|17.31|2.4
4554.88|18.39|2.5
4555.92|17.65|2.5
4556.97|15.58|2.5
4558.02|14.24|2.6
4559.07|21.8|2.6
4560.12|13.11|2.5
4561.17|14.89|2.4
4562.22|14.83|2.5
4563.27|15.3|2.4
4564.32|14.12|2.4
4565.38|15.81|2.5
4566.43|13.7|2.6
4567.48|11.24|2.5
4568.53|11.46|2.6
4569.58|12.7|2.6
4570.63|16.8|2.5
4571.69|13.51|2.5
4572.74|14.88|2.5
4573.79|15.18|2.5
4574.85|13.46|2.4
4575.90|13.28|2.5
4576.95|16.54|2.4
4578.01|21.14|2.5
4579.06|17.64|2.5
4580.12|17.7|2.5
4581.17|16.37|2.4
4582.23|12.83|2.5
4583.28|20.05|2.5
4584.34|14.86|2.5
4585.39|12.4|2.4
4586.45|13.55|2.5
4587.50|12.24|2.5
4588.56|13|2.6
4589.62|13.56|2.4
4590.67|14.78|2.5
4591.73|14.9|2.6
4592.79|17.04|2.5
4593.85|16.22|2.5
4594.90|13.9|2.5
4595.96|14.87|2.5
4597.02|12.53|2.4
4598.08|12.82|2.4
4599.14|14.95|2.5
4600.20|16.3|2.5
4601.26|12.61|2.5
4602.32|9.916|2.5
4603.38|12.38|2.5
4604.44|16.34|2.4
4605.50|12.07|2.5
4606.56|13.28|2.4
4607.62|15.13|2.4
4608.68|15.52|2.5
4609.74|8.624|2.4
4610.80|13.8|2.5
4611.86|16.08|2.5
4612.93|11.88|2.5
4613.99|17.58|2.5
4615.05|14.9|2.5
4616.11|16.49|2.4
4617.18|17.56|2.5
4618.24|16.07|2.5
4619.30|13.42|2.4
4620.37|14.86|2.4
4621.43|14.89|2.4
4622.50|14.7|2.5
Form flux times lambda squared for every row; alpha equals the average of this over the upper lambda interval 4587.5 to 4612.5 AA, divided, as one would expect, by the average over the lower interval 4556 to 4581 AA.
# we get 0.9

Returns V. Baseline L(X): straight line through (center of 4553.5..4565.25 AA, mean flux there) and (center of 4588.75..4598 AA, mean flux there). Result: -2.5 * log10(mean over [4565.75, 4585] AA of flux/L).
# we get 0.01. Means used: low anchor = 16.1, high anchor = 14.6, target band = 15.2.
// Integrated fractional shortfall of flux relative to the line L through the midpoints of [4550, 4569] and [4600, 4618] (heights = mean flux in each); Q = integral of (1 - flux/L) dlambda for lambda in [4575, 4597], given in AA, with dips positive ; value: -0.9 AA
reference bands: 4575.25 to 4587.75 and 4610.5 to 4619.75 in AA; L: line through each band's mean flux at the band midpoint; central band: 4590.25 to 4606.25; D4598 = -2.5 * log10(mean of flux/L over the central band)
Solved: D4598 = 0.11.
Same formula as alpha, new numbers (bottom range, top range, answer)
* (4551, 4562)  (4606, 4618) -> 0.93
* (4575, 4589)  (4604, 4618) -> 0.95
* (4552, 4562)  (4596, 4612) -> 0.84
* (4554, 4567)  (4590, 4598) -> 0.95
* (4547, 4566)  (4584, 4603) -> 0.89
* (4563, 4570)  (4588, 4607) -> 1.05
